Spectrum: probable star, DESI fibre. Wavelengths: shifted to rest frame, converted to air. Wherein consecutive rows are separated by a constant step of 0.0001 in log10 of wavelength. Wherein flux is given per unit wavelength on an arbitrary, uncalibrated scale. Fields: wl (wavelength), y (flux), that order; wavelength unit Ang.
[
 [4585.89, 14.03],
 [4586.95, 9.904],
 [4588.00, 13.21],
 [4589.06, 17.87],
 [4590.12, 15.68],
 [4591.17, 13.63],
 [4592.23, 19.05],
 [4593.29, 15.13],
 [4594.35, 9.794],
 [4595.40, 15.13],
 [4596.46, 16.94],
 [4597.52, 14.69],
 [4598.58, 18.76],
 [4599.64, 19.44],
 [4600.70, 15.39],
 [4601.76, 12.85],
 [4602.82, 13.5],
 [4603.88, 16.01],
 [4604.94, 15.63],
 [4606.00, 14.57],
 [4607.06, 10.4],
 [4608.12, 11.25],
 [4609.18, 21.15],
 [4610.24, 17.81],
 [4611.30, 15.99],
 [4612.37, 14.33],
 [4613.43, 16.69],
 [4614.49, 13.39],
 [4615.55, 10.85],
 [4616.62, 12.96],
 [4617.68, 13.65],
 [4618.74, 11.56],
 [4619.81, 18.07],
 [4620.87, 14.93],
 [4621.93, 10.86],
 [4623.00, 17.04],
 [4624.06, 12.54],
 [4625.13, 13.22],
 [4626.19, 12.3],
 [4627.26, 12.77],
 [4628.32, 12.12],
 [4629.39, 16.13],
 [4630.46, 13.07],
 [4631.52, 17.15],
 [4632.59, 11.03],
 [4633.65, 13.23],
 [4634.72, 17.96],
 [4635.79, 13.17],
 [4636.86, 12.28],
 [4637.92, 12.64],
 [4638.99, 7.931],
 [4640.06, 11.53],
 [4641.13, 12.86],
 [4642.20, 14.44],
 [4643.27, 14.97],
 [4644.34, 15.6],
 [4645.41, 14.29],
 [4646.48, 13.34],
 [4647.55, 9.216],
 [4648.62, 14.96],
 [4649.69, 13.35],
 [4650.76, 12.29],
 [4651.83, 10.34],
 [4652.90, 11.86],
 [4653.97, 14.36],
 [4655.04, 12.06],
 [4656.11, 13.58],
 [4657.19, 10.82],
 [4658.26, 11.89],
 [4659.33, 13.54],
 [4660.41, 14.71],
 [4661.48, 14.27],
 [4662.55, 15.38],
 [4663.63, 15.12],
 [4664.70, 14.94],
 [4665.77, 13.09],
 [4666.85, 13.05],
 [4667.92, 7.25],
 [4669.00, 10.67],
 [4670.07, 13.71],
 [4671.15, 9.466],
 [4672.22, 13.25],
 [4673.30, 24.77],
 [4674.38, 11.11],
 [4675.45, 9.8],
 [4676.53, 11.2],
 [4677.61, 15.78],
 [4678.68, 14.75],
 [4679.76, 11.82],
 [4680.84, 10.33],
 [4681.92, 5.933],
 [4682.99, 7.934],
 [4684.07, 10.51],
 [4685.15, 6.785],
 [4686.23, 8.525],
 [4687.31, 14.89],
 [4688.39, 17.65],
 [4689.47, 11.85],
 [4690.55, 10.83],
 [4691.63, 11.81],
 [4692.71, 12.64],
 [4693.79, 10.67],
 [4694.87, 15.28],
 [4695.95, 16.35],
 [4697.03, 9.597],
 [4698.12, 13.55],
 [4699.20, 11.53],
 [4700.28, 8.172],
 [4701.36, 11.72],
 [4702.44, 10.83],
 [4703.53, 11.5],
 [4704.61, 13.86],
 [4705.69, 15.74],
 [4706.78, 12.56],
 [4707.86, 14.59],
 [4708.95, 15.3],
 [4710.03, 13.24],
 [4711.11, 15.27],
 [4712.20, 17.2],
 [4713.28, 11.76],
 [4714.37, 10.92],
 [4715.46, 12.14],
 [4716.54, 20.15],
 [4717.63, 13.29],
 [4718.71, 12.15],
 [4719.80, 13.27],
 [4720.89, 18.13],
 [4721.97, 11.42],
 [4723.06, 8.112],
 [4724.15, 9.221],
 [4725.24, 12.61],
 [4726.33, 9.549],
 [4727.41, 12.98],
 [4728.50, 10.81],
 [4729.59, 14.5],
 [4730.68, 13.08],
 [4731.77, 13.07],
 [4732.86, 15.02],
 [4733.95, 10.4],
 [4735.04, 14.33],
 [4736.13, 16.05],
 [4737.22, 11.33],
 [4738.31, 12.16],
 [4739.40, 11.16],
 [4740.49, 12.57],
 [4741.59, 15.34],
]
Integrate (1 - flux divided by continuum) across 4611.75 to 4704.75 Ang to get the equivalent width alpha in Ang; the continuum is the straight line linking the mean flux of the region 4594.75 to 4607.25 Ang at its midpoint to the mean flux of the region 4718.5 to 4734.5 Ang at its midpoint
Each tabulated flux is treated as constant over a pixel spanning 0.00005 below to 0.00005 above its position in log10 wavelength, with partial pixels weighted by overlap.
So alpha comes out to 7.7 Ang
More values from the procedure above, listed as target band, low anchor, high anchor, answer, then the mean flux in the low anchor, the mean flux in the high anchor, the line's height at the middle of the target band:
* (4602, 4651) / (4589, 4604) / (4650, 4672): 1.3 Ang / 15.5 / 12.6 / 14.2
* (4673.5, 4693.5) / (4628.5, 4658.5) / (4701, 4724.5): 2.5 Ang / 13.1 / 13.3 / 13.2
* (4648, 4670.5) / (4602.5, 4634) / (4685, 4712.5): 1.0 Ang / 14.2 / 12.8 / 13.5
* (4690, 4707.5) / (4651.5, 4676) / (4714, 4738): 0.8 Ang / 13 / 12.9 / 12.9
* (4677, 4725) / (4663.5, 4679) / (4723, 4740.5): 0.8 Ang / 13.1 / 12.3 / 12.7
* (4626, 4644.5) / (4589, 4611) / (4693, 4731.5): 1.6 Ang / 15.4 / 12.9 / 14.6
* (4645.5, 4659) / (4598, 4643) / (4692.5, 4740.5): 1.3 Ang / 14.1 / 12.9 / 13.7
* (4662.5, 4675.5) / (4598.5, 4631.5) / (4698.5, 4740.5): 0.4 Ang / 14.5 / 12.9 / 13.6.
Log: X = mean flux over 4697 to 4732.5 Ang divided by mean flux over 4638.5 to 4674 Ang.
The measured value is 0.98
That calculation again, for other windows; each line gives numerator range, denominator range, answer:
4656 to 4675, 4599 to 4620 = 0.91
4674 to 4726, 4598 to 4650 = 0.88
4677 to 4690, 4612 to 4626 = 0.82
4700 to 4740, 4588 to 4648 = 0.91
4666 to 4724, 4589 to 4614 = 0.81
